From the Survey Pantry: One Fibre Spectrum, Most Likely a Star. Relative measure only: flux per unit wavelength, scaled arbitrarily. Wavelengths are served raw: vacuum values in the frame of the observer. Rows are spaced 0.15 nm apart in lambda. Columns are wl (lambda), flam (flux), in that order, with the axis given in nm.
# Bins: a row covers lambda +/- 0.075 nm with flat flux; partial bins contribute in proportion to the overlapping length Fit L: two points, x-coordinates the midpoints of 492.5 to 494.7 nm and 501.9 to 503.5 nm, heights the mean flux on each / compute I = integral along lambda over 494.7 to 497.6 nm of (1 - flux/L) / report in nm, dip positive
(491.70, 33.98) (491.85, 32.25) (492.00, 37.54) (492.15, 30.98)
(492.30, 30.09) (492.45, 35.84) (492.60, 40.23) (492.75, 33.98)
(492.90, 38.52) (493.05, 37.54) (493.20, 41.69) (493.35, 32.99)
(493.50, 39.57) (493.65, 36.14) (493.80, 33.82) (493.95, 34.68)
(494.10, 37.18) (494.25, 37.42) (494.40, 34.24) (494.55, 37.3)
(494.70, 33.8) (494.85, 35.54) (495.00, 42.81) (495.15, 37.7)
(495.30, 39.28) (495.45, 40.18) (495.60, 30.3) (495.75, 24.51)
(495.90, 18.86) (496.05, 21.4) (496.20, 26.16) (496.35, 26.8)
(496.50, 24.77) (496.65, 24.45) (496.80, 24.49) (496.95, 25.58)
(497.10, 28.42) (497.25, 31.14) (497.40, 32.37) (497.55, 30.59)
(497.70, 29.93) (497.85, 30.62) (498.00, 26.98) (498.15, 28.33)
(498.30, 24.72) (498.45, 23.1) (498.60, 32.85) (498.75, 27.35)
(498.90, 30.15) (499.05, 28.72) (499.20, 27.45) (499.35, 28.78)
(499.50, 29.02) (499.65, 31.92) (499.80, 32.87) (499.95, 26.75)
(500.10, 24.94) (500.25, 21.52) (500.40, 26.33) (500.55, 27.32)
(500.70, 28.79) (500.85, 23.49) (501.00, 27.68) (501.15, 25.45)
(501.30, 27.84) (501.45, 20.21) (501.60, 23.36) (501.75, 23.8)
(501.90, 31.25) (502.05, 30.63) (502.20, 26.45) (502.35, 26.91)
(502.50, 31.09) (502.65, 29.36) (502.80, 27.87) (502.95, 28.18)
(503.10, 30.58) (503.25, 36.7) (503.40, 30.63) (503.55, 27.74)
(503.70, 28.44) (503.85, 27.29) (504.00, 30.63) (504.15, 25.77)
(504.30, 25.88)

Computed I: 0.41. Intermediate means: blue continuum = 36.7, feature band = 29.9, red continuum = 29.9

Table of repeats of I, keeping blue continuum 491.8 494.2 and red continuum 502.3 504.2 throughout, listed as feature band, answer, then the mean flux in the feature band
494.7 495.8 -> -0.045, 35.9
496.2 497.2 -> 0.227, 25.9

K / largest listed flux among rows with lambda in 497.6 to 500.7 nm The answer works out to 32.87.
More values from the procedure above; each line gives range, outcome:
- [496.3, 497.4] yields 32.37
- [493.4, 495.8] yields 42.81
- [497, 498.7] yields 32.85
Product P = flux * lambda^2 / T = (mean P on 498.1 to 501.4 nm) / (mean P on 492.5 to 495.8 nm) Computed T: 0.77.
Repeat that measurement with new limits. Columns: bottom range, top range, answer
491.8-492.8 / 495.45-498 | 0.81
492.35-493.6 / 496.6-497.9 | 0.78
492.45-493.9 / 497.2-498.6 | 0.79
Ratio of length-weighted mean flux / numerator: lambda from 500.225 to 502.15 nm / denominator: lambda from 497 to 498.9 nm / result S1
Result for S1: 0.90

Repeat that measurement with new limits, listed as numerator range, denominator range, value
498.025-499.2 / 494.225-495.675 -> 0.76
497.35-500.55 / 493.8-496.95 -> 0.90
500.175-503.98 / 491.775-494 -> 0.77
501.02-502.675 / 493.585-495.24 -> 0.74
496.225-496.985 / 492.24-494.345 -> 0.69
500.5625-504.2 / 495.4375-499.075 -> 1.02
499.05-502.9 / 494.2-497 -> 0.89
